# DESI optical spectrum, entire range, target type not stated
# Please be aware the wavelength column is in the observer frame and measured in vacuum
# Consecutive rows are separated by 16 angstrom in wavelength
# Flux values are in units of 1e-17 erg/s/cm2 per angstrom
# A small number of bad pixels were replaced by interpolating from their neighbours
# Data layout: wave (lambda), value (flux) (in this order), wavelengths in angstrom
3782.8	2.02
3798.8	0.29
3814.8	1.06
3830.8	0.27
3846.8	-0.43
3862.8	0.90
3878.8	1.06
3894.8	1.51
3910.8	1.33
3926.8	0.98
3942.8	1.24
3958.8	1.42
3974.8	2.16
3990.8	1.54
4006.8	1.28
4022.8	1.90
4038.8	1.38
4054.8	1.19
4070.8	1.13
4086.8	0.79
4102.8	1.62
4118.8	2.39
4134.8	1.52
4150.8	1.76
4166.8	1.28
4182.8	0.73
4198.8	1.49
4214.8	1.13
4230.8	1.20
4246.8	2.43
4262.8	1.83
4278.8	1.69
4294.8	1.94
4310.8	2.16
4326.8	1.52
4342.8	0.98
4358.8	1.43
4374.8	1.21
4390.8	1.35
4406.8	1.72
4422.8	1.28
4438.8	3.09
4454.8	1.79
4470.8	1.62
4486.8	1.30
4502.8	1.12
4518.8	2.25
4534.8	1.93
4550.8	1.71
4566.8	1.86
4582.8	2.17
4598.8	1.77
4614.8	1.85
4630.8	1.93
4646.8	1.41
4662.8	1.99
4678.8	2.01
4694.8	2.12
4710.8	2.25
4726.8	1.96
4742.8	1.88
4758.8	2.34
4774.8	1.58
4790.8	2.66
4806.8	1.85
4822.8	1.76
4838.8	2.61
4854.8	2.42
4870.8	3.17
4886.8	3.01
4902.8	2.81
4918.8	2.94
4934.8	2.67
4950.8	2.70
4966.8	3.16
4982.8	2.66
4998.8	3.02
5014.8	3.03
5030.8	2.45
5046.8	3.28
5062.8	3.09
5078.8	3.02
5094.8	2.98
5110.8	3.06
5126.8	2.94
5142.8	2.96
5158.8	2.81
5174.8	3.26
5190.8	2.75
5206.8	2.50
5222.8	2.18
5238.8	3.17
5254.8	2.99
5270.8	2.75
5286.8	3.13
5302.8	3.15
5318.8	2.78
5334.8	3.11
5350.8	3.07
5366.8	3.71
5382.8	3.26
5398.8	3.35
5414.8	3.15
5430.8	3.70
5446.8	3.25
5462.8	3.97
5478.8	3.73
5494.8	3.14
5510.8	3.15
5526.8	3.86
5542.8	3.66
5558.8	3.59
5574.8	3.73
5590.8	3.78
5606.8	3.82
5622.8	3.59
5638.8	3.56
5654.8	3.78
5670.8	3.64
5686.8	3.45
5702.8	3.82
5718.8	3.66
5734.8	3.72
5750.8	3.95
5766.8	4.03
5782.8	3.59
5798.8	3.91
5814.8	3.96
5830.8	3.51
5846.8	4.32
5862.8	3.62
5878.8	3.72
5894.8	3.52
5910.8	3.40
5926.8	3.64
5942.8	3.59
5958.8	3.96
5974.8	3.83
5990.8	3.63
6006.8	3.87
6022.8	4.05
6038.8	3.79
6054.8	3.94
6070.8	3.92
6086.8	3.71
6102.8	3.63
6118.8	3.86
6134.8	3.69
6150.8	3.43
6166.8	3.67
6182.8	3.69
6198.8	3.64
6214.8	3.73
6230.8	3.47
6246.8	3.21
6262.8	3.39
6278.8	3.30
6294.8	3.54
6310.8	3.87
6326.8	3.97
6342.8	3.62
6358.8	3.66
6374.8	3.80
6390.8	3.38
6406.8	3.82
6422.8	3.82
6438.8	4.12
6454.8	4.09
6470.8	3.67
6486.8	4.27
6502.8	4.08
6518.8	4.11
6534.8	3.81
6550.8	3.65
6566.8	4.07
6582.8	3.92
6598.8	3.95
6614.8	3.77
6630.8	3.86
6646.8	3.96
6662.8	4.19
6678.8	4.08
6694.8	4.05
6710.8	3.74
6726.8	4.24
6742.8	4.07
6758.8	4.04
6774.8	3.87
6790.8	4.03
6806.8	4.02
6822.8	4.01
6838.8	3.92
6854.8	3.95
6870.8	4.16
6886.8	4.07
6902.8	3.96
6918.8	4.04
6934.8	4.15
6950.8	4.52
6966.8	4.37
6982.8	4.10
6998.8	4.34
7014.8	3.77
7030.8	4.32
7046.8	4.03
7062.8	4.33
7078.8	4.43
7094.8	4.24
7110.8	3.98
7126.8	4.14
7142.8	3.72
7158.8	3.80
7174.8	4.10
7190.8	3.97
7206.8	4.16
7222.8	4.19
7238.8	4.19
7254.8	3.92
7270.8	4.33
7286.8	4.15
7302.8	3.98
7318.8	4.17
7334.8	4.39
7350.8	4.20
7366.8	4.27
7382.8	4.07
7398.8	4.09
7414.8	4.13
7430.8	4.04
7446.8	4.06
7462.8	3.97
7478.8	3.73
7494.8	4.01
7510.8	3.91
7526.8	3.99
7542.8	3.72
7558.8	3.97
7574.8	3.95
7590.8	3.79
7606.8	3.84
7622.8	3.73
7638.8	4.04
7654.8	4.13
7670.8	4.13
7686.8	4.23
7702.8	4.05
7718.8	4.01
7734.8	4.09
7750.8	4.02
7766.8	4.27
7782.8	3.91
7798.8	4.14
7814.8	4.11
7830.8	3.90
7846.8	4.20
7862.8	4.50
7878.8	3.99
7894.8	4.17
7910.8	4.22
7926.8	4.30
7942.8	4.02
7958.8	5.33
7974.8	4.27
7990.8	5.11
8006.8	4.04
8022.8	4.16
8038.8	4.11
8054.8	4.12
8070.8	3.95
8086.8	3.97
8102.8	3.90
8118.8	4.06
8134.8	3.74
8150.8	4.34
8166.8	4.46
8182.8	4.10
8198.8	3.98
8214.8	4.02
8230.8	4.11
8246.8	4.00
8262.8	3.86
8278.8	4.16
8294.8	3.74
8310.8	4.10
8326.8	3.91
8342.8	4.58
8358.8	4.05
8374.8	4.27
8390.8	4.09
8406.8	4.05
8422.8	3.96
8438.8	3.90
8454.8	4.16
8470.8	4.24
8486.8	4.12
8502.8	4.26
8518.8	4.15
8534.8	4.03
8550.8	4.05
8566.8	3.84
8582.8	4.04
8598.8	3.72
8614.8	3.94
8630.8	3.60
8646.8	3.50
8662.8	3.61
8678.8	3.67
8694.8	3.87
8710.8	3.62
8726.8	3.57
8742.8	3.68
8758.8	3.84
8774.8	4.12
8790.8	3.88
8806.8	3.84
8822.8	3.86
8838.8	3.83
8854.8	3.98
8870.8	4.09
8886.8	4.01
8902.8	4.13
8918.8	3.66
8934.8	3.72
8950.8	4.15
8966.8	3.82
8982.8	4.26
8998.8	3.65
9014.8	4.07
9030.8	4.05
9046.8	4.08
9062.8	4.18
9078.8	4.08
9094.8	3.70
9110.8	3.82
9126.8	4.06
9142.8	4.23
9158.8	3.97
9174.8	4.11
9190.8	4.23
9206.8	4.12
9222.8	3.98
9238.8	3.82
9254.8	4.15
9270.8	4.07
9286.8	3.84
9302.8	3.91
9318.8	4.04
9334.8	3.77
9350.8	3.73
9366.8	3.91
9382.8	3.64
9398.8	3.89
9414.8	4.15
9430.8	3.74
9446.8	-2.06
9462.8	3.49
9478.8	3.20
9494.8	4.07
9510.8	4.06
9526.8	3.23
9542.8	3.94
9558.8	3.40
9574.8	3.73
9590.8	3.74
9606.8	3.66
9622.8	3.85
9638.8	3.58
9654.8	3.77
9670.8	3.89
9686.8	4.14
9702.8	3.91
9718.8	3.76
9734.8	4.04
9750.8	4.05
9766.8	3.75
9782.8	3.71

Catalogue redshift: 0.213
